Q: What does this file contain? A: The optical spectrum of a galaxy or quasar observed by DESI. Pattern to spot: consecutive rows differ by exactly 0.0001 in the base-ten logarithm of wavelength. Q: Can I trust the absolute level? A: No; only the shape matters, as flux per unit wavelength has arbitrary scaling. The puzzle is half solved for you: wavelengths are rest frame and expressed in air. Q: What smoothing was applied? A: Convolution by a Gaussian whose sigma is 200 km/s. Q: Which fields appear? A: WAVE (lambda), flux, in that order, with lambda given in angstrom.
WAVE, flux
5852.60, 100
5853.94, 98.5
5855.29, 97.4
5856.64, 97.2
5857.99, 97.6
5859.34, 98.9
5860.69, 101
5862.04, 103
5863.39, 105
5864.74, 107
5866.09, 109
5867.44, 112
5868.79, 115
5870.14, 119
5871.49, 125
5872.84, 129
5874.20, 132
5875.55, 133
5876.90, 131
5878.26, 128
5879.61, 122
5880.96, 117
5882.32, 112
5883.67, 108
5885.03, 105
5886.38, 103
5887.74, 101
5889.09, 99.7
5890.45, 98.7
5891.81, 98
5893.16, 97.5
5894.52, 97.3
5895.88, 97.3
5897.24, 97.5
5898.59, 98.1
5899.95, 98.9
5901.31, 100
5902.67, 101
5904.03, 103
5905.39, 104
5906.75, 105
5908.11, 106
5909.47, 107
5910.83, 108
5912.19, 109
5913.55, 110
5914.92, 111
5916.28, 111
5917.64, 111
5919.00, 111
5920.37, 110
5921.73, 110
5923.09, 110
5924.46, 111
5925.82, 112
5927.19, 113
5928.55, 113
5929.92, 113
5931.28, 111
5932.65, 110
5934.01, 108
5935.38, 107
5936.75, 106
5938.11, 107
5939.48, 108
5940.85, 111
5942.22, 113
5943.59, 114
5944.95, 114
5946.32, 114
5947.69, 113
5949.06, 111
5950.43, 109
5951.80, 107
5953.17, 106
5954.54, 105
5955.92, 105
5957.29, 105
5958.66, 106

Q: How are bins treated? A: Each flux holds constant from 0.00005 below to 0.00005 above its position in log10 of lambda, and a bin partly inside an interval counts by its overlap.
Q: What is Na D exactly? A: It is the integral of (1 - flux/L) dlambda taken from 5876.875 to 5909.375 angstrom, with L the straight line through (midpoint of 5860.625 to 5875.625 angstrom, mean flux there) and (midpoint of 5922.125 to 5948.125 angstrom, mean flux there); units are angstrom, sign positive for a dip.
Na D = 2.6 angstrom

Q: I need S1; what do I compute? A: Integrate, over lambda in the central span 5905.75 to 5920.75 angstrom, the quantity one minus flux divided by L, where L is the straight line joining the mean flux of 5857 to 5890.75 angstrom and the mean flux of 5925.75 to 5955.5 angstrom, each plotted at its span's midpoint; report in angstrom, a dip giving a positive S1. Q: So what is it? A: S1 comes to 0.3 angstrom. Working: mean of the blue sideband 112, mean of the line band 109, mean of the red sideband 110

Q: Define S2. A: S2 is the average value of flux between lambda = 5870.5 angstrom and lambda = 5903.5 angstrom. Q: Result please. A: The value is 110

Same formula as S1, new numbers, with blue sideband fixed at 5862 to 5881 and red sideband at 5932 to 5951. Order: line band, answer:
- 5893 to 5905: 1.8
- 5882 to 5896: 1.9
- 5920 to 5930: 0.1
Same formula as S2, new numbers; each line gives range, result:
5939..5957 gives 110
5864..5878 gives 121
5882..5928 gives 105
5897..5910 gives 102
